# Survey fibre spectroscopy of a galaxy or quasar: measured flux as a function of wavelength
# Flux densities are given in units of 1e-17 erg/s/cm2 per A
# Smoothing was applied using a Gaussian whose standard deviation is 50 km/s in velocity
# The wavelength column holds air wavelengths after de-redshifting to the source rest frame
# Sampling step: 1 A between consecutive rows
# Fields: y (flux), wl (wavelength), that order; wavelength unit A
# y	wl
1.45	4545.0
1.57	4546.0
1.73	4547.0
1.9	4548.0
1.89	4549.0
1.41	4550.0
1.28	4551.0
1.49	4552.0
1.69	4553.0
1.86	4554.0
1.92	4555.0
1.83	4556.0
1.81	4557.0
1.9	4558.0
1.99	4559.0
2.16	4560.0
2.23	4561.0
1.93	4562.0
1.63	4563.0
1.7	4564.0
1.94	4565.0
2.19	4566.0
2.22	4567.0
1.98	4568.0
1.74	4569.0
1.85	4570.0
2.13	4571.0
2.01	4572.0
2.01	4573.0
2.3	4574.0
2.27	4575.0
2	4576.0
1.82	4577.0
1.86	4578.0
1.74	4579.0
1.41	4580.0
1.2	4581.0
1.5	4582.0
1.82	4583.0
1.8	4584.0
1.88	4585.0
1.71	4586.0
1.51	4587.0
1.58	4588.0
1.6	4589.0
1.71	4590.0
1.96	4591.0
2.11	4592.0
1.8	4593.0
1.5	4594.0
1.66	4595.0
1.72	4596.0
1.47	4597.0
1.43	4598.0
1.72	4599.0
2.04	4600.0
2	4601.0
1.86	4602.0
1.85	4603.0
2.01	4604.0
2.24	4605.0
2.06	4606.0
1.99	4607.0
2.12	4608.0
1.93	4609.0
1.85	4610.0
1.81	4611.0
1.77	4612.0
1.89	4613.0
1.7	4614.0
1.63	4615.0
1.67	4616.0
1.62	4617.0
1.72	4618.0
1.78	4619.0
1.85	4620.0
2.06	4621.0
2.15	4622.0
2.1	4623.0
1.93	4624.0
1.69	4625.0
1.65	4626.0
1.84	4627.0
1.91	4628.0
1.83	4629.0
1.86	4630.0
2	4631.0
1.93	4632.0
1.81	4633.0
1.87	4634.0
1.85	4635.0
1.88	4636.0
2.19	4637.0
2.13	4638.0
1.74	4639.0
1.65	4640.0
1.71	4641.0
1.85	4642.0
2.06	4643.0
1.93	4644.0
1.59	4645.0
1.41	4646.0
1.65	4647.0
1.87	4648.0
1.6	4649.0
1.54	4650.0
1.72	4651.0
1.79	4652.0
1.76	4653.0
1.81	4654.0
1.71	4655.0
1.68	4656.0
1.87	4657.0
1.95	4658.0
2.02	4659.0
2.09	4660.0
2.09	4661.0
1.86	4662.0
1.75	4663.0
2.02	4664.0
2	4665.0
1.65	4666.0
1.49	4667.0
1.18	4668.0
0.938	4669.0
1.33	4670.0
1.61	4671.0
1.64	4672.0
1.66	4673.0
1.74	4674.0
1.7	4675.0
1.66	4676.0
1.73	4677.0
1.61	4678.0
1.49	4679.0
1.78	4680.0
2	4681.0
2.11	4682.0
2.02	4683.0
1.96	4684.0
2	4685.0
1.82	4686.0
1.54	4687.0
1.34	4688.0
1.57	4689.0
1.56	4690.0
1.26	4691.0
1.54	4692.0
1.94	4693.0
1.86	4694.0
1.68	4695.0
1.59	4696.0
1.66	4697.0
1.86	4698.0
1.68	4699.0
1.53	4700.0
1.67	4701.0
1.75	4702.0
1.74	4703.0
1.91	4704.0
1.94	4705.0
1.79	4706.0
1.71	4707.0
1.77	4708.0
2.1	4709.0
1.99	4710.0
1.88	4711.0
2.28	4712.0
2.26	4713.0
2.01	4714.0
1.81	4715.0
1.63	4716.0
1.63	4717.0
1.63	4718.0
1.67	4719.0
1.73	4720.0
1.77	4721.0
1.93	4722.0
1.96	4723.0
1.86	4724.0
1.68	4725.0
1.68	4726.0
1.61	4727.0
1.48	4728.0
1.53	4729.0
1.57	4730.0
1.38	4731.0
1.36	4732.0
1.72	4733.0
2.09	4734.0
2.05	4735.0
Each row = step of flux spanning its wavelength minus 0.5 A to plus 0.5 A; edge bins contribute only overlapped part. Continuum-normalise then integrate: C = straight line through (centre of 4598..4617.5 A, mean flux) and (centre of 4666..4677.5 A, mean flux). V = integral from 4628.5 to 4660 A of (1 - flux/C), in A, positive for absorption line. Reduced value -2.8 A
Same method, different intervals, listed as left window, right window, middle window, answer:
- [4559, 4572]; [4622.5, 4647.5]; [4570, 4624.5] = 2.39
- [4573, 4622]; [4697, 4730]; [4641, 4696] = 2.33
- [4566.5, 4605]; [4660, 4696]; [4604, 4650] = -2.34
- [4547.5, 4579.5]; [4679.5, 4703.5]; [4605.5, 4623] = -0.35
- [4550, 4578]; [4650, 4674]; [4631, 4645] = -0.94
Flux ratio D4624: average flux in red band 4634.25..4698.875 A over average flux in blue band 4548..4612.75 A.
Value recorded 0.95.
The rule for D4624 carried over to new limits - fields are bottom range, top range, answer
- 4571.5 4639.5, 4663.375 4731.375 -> 0.94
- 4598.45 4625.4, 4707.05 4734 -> 0.94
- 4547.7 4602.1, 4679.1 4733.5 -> 0.97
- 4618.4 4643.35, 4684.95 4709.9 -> 0.91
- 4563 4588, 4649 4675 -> 0.93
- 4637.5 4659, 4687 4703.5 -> 0.93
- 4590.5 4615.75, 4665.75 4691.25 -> 0.89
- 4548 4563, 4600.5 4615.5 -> 1.06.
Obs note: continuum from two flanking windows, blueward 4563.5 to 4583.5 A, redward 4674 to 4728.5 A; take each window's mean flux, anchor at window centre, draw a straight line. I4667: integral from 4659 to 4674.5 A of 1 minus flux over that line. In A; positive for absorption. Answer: 1.0 A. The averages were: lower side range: 1.88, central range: 1.68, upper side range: 1.77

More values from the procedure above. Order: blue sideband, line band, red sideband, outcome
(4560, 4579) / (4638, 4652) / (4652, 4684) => 0.5 A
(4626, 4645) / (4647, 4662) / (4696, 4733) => 0.3 A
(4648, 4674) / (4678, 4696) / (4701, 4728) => 0.4 A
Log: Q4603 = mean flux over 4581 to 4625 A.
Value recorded 1.81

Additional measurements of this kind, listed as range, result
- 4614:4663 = 1.83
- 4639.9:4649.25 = 1.74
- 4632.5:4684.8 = 1.77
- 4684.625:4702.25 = 1.65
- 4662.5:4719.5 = 1.73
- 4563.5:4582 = 1.9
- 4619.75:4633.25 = 1.9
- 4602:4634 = 1.88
